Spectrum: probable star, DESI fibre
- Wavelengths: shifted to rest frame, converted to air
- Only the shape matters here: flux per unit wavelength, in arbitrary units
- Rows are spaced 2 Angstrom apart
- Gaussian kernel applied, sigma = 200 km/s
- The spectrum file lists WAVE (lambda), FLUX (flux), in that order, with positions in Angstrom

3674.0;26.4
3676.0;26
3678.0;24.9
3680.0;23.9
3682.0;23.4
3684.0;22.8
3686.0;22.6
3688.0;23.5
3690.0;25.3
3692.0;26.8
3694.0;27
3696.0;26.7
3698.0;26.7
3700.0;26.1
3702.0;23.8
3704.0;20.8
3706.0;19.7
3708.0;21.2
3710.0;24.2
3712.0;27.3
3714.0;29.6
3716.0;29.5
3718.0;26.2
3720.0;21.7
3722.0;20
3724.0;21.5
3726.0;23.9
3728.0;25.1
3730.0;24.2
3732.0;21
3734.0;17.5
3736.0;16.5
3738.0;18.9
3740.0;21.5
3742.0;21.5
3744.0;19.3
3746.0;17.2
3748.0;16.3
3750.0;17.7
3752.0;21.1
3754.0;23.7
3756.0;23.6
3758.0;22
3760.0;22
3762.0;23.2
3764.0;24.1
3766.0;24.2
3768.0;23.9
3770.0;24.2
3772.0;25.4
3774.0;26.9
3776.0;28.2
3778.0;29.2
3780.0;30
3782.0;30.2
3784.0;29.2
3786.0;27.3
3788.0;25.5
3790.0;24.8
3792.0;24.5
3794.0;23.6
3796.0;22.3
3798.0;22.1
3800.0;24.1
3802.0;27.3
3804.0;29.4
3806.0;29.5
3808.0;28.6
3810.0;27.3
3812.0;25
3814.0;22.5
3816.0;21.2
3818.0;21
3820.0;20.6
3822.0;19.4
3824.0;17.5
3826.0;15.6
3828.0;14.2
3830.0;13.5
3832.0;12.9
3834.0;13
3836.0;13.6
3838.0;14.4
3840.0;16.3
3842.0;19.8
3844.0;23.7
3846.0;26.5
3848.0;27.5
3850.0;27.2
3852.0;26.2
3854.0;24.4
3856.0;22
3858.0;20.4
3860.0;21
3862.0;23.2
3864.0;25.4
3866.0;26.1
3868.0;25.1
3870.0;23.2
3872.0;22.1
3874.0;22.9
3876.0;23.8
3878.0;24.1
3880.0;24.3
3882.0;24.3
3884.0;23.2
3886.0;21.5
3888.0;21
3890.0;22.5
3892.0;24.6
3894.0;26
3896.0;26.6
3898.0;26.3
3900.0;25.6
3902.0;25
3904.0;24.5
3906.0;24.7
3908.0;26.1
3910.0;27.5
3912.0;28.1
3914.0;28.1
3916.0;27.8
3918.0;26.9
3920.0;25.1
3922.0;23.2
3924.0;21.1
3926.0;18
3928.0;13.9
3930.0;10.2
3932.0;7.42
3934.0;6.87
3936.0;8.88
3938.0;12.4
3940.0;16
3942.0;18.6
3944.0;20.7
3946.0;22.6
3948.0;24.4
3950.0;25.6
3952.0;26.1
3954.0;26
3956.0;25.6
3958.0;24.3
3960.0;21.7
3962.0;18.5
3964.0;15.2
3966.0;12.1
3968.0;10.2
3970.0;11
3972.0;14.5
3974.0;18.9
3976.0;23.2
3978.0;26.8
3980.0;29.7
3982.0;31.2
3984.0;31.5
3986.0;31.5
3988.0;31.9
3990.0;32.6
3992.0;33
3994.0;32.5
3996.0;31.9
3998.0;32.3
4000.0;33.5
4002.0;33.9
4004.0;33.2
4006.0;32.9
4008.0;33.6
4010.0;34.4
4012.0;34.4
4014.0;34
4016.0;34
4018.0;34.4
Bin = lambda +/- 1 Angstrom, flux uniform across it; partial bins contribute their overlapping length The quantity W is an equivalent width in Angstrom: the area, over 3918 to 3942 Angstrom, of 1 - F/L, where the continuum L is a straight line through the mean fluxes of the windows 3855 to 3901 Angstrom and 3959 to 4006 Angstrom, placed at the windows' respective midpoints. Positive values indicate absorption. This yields 9.0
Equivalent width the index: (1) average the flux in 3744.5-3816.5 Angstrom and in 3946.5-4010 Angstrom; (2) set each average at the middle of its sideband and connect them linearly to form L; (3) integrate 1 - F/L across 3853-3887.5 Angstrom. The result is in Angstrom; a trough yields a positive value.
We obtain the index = 2.8 Angstrom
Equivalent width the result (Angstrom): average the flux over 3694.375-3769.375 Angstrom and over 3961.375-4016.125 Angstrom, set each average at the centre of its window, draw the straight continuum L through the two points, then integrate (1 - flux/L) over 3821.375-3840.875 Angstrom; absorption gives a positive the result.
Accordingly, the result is 7.59 Angstrom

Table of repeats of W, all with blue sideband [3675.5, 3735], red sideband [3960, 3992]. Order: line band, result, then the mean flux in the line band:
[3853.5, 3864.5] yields 0.4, 22.5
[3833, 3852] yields 2.4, 20.5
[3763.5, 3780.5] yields -1.7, 26.2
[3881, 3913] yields -2.2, 24.8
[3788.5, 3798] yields 0.0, 23.7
